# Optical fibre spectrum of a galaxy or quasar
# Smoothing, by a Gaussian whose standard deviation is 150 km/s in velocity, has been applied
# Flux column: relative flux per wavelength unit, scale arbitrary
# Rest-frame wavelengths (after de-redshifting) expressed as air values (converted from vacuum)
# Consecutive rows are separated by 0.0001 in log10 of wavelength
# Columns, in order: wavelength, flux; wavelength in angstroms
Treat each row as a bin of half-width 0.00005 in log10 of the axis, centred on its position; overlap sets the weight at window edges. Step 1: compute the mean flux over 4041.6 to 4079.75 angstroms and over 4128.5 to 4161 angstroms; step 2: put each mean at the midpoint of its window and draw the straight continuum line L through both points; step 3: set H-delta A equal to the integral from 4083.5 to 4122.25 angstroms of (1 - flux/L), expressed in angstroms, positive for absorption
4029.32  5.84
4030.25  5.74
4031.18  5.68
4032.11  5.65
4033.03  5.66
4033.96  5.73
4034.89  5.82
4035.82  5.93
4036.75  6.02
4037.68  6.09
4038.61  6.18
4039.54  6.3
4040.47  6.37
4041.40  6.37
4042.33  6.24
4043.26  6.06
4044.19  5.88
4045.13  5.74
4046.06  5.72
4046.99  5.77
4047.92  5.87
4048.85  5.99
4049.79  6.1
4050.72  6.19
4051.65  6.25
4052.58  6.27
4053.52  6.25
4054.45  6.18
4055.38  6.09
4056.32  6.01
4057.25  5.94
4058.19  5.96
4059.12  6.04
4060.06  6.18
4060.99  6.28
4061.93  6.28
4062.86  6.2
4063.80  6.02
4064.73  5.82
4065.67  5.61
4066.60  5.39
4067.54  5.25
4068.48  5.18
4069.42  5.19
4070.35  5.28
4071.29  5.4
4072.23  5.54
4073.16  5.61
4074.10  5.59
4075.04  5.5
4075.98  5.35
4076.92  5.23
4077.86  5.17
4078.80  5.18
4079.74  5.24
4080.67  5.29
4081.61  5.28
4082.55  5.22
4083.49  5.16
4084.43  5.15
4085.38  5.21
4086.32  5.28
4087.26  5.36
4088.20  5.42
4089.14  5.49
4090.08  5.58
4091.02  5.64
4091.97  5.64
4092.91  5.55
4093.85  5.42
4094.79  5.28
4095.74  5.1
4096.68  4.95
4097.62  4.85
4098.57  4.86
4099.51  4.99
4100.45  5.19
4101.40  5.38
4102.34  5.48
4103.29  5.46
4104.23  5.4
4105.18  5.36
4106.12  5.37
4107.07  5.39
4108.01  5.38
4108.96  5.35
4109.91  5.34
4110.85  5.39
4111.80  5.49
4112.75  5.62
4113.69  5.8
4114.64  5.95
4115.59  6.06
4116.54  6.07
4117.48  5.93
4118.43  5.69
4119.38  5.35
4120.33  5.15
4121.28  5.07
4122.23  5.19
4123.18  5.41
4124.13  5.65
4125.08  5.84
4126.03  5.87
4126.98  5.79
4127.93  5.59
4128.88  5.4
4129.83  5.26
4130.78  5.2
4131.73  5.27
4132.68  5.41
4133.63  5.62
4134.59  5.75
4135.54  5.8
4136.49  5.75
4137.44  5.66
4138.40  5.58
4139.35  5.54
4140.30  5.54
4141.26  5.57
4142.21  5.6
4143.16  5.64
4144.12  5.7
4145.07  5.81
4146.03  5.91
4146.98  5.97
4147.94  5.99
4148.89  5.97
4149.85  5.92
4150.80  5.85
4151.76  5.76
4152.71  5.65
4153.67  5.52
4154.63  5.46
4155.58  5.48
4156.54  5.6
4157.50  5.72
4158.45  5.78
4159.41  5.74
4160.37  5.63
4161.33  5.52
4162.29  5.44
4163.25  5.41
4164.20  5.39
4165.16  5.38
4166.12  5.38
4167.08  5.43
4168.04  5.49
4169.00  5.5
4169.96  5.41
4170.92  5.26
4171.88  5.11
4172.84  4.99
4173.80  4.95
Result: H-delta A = 2.1 angstroms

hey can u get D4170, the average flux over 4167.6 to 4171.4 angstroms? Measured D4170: 5.41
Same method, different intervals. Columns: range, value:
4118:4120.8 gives 5.39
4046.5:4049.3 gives 5.89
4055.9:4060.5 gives 6.02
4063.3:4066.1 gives 5.82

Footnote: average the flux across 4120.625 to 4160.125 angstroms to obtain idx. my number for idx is 5.63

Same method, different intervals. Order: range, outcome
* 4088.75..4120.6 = 5.44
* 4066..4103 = 5.31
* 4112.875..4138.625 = 5.6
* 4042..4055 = 6.04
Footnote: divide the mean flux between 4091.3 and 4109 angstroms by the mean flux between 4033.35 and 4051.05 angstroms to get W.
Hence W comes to 0.9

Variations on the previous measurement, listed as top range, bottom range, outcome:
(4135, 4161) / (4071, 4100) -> 1.08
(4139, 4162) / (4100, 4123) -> 1.04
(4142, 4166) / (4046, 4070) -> 0.96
